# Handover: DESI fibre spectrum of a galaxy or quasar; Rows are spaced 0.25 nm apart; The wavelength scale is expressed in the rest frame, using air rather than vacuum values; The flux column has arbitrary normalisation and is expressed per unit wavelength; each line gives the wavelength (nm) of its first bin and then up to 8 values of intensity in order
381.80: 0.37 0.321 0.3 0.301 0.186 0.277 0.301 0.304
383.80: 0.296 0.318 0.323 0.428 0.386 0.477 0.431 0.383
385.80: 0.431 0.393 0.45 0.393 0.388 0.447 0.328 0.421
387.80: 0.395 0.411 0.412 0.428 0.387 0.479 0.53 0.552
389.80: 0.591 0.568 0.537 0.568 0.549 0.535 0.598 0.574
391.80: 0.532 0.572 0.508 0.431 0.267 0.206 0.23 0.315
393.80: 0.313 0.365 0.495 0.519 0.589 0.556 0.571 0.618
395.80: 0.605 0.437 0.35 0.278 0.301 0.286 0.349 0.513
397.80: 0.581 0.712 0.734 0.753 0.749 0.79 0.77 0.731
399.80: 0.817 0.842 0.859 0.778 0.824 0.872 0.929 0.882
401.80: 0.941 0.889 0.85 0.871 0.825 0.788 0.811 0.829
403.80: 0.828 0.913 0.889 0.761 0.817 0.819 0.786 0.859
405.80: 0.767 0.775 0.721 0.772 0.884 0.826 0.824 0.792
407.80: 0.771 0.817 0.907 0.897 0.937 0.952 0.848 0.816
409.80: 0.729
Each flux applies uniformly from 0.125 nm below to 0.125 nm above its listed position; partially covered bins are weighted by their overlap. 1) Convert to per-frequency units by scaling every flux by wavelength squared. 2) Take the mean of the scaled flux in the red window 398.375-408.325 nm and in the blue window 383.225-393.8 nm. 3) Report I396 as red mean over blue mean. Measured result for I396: 2.06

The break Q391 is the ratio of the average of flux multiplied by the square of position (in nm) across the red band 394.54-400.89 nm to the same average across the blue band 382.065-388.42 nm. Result 1.78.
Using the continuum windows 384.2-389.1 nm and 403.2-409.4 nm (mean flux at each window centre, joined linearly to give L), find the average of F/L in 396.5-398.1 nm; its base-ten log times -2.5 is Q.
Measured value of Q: 0.45 mag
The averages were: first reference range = 0.409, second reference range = 0.832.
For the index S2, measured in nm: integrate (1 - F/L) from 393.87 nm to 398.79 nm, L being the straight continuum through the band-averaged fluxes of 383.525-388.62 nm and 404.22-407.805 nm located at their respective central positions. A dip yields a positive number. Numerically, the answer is 0.79 nm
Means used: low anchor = 0.394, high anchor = 0.804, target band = 0.509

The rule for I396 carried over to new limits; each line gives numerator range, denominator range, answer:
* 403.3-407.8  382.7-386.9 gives 2.48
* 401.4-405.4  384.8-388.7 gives 2.23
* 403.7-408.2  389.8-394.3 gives 1.91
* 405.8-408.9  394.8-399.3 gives 1.58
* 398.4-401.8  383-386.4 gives 2.38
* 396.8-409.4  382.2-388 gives 2.38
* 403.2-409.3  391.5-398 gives 2.01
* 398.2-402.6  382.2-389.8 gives 2.28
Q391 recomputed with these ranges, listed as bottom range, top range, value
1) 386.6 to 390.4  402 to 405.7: 1.97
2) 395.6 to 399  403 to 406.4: 1.62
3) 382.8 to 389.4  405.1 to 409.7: 2.38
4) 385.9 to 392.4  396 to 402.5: 1.51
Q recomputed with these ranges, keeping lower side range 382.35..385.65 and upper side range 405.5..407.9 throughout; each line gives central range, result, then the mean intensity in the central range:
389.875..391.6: -0.18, 0.562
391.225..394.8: 0.21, 0.427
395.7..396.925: 0.44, 0.39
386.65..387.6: 0.02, 0.394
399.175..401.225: -0.22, 0.814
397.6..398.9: -0.11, 0.694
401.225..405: -0.18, 0.853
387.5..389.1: 0.02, 0.416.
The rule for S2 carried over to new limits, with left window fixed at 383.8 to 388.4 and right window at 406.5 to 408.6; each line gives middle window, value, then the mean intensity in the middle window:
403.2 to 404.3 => -0.14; 0.851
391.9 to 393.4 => 0.44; 0.374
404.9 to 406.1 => -0.02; 0.803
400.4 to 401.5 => -0.24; 0.853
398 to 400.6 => -0.44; 0.778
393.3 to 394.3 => 0.39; 0.339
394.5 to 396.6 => 0.28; 0.51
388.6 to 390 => -0.13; 0.507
